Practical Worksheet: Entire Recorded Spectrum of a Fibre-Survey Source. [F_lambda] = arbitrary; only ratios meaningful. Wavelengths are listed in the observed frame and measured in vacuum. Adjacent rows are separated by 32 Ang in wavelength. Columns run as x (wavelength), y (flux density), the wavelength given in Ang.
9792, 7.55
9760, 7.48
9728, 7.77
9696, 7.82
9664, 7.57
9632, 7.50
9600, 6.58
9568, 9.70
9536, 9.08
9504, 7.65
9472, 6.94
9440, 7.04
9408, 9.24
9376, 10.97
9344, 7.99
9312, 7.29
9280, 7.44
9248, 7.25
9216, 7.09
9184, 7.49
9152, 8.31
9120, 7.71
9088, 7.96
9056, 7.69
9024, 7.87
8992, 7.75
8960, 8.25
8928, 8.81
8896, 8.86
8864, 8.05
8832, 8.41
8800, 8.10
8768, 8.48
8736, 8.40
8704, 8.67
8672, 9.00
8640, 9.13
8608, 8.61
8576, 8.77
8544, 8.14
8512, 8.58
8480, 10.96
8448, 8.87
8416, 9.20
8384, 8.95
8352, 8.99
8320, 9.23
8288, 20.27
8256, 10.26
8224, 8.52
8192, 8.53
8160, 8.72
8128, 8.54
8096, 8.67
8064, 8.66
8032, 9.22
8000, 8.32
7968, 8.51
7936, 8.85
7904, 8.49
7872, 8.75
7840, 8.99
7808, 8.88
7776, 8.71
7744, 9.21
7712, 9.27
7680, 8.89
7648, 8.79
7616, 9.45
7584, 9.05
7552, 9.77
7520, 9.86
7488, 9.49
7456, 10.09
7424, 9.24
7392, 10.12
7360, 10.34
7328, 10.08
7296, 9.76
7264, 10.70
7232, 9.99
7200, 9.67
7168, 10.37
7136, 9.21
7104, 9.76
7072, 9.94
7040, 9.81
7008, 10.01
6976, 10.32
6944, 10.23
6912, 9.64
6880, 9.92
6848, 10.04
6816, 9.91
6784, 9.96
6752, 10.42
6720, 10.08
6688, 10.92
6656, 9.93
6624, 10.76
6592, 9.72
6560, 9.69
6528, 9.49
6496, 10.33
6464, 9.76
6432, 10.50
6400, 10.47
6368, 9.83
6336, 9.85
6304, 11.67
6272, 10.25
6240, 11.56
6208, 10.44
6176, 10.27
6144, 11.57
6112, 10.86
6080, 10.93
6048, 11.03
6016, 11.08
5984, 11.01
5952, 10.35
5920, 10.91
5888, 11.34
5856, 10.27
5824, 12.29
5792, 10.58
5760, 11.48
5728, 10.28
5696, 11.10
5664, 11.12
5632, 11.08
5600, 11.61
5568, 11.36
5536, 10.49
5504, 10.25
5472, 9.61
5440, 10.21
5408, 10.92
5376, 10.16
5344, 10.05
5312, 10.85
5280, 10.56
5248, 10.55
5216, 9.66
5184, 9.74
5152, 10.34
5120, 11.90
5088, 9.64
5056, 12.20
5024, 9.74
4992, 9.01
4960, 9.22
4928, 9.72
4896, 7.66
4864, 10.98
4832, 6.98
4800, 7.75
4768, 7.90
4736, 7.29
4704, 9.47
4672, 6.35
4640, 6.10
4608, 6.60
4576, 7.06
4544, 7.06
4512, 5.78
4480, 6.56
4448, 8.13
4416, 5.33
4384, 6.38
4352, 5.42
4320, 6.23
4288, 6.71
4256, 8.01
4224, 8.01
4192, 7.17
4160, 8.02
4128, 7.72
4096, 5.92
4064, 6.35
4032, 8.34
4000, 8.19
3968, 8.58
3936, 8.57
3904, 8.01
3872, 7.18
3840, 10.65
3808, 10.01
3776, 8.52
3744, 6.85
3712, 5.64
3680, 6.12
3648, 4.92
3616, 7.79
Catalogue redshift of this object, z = 0.261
